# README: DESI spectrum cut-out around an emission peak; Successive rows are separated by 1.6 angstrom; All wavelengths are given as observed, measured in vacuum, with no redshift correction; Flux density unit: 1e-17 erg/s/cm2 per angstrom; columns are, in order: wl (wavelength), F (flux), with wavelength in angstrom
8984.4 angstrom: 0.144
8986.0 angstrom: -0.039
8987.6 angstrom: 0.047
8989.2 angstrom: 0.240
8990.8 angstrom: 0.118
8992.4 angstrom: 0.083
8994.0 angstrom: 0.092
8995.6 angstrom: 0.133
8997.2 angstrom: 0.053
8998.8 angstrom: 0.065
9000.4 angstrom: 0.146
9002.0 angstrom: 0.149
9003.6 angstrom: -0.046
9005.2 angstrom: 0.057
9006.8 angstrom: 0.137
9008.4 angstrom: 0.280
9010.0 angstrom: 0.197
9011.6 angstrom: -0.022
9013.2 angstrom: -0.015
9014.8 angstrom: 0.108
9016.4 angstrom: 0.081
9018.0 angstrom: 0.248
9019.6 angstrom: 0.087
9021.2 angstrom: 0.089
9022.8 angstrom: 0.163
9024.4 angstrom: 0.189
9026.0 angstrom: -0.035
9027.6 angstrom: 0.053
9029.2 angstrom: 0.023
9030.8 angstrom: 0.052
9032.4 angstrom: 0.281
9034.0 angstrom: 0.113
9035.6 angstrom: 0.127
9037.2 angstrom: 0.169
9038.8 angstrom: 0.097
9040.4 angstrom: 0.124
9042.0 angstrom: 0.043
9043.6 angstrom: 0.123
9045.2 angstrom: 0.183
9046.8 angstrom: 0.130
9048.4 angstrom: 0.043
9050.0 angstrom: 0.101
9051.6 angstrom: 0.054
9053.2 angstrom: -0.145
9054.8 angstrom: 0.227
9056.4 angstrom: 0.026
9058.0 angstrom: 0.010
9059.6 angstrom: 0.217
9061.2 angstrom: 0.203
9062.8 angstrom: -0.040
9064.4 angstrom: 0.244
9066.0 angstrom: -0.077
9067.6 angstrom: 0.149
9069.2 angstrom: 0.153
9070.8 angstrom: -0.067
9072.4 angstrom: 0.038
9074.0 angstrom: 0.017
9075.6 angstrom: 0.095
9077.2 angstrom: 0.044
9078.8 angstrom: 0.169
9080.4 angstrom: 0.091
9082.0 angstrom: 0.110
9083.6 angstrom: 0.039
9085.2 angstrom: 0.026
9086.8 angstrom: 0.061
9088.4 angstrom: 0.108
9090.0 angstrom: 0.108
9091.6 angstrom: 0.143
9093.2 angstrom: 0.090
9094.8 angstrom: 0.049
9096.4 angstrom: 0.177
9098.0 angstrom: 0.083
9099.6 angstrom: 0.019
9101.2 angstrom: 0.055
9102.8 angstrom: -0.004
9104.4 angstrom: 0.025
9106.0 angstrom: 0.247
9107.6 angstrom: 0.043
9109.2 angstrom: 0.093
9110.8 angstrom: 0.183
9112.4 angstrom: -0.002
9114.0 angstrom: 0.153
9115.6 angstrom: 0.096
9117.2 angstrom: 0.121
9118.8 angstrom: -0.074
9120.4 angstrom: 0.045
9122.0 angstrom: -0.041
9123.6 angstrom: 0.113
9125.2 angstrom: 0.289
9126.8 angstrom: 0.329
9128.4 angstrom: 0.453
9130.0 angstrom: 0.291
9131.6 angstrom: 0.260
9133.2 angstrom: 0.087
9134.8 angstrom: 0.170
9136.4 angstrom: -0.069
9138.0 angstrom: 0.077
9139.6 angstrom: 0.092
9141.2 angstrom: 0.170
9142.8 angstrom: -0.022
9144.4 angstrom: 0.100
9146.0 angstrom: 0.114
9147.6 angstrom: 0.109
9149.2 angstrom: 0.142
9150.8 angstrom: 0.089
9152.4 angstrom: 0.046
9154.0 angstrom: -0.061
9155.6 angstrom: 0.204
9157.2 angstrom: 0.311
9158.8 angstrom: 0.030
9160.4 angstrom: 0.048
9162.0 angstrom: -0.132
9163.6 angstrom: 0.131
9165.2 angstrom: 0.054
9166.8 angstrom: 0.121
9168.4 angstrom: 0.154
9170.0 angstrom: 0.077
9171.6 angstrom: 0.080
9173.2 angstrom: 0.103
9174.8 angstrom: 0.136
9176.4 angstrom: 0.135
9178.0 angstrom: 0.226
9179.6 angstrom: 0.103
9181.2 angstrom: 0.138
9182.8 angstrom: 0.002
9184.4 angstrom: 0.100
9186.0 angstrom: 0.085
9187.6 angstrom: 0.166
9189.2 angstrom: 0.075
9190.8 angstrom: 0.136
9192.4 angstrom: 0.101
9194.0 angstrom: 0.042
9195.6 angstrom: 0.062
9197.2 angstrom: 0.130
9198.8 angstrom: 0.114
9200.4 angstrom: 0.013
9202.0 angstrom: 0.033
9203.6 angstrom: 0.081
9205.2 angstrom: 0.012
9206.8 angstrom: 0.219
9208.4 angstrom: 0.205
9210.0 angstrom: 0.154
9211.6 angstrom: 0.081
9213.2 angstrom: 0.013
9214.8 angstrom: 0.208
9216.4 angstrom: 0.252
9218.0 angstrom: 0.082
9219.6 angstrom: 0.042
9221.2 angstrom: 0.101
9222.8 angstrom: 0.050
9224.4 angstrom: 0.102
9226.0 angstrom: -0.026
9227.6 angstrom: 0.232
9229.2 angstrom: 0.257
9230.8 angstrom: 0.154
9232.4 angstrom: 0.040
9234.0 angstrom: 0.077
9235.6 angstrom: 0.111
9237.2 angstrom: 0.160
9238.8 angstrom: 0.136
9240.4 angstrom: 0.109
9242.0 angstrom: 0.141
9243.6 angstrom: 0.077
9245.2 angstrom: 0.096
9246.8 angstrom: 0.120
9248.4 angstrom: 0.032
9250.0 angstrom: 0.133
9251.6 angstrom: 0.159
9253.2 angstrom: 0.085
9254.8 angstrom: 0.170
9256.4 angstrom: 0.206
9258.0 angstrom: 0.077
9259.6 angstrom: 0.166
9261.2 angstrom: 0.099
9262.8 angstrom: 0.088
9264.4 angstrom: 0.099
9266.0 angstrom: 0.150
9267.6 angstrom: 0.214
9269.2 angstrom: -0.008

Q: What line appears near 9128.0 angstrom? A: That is H-gamma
